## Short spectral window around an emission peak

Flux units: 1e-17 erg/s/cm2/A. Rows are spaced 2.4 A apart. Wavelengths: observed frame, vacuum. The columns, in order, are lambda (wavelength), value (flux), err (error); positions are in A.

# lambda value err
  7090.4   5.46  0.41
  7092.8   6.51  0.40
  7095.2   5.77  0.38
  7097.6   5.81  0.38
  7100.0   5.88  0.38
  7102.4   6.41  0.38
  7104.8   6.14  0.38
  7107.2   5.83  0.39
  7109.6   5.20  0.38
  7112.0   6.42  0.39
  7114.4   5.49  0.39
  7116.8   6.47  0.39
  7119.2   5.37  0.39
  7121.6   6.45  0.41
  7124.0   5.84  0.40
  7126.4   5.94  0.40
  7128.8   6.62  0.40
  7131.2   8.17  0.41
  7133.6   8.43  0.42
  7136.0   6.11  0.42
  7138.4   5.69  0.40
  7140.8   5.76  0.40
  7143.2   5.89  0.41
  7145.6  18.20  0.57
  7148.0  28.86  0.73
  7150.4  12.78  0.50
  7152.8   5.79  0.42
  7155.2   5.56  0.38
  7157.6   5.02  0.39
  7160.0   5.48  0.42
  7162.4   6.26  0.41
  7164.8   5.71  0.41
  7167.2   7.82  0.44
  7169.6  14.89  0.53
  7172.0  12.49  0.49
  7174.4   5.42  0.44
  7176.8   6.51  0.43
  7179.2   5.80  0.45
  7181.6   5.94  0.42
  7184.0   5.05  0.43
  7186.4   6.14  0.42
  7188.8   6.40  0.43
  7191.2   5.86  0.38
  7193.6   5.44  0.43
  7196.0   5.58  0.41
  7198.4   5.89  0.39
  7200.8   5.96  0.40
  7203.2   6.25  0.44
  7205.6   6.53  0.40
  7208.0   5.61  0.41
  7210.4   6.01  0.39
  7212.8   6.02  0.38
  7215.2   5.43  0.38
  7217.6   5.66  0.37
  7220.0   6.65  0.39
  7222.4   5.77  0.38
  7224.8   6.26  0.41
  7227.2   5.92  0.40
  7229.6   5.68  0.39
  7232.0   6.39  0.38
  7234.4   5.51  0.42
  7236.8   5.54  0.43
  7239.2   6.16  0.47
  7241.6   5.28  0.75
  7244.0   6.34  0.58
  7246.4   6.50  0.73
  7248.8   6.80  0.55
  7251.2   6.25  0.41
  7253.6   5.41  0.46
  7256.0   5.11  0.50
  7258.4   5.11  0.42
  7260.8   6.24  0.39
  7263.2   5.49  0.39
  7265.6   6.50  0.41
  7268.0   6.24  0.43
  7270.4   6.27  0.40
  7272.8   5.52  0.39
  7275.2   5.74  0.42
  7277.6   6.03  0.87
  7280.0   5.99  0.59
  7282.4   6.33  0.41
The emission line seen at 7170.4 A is [N II]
